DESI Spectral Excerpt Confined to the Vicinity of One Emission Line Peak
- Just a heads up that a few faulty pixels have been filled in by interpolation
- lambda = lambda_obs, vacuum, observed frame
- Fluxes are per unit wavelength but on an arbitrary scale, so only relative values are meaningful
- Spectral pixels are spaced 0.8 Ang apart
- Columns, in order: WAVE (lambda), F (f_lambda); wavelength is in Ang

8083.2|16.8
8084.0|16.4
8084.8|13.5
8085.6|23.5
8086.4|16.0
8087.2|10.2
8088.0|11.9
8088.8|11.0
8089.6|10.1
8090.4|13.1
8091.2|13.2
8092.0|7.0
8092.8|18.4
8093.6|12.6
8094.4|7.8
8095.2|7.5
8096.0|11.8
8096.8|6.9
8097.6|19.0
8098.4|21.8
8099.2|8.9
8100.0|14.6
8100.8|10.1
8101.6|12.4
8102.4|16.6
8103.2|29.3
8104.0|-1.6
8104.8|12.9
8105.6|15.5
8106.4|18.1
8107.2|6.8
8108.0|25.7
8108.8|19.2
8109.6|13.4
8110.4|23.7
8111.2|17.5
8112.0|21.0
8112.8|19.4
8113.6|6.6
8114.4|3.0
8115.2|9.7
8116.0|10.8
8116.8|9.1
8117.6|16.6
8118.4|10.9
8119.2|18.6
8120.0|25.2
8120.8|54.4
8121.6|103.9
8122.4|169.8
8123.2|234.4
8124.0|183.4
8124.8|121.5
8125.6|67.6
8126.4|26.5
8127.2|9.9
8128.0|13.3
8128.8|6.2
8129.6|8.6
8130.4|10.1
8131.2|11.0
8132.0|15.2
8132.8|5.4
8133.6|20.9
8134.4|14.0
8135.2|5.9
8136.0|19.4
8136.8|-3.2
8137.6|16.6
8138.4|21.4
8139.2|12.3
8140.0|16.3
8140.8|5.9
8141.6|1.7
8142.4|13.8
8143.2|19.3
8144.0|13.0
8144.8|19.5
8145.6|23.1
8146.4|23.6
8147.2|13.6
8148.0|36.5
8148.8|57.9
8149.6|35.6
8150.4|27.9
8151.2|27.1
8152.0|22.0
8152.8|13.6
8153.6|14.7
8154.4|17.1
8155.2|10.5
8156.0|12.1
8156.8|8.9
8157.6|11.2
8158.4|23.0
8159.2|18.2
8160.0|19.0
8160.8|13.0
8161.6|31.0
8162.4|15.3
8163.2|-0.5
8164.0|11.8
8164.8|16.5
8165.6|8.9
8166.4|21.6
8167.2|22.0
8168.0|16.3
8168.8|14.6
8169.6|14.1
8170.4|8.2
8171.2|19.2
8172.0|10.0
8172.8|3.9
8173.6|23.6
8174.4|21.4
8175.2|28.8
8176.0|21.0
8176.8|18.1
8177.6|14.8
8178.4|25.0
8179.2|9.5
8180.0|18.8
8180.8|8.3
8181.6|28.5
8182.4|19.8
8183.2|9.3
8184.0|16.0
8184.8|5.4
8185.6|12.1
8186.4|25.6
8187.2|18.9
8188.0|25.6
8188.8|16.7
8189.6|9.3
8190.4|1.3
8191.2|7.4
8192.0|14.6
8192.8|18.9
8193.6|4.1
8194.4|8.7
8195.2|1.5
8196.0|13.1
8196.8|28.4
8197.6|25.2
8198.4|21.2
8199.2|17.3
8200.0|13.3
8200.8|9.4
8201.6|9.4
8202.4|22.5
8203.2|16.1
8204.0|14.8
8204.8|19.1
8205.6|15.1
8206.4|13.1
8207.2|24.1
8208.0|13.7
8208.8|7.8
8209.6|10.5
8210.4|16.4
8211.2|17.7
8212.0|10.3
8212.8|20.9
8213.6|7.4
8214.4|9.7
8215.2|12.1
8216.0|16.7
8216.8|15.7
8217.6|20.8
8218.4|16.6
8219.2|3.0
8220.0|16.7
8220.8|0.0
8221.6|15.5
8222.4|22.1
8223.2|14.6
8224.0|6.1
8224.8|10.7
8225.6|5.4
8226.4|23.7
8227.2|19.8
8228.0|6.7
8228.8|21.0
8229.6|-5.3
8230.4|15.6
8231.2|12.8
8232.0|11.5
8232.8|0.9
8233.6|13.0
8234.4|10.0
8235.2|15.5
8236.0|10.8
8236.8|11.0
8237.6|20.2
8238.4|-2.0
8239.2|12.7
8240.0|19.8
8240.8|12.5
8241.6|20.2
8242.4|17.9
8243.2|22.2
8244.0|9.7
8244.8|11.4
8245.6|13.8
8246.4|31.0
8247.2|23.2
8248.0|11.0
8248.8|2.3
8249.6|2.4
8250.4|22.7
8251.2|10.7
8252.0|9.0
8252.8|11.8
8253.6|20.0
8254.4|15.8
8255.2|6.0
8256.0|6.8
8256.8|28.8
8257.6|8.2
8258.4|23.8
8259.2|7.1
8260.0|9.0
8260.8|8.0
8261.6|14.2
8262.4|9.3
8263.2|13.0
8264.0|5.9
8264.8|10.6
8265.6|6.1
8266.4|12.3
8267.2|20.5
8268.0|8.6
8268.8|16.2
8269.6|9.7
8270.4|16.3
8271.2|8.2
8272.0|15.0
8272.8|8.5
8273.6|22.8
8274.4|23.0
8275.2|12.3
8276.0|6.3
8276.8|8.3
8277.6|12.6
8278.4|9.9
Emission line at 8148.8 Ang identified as [N II] 6583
